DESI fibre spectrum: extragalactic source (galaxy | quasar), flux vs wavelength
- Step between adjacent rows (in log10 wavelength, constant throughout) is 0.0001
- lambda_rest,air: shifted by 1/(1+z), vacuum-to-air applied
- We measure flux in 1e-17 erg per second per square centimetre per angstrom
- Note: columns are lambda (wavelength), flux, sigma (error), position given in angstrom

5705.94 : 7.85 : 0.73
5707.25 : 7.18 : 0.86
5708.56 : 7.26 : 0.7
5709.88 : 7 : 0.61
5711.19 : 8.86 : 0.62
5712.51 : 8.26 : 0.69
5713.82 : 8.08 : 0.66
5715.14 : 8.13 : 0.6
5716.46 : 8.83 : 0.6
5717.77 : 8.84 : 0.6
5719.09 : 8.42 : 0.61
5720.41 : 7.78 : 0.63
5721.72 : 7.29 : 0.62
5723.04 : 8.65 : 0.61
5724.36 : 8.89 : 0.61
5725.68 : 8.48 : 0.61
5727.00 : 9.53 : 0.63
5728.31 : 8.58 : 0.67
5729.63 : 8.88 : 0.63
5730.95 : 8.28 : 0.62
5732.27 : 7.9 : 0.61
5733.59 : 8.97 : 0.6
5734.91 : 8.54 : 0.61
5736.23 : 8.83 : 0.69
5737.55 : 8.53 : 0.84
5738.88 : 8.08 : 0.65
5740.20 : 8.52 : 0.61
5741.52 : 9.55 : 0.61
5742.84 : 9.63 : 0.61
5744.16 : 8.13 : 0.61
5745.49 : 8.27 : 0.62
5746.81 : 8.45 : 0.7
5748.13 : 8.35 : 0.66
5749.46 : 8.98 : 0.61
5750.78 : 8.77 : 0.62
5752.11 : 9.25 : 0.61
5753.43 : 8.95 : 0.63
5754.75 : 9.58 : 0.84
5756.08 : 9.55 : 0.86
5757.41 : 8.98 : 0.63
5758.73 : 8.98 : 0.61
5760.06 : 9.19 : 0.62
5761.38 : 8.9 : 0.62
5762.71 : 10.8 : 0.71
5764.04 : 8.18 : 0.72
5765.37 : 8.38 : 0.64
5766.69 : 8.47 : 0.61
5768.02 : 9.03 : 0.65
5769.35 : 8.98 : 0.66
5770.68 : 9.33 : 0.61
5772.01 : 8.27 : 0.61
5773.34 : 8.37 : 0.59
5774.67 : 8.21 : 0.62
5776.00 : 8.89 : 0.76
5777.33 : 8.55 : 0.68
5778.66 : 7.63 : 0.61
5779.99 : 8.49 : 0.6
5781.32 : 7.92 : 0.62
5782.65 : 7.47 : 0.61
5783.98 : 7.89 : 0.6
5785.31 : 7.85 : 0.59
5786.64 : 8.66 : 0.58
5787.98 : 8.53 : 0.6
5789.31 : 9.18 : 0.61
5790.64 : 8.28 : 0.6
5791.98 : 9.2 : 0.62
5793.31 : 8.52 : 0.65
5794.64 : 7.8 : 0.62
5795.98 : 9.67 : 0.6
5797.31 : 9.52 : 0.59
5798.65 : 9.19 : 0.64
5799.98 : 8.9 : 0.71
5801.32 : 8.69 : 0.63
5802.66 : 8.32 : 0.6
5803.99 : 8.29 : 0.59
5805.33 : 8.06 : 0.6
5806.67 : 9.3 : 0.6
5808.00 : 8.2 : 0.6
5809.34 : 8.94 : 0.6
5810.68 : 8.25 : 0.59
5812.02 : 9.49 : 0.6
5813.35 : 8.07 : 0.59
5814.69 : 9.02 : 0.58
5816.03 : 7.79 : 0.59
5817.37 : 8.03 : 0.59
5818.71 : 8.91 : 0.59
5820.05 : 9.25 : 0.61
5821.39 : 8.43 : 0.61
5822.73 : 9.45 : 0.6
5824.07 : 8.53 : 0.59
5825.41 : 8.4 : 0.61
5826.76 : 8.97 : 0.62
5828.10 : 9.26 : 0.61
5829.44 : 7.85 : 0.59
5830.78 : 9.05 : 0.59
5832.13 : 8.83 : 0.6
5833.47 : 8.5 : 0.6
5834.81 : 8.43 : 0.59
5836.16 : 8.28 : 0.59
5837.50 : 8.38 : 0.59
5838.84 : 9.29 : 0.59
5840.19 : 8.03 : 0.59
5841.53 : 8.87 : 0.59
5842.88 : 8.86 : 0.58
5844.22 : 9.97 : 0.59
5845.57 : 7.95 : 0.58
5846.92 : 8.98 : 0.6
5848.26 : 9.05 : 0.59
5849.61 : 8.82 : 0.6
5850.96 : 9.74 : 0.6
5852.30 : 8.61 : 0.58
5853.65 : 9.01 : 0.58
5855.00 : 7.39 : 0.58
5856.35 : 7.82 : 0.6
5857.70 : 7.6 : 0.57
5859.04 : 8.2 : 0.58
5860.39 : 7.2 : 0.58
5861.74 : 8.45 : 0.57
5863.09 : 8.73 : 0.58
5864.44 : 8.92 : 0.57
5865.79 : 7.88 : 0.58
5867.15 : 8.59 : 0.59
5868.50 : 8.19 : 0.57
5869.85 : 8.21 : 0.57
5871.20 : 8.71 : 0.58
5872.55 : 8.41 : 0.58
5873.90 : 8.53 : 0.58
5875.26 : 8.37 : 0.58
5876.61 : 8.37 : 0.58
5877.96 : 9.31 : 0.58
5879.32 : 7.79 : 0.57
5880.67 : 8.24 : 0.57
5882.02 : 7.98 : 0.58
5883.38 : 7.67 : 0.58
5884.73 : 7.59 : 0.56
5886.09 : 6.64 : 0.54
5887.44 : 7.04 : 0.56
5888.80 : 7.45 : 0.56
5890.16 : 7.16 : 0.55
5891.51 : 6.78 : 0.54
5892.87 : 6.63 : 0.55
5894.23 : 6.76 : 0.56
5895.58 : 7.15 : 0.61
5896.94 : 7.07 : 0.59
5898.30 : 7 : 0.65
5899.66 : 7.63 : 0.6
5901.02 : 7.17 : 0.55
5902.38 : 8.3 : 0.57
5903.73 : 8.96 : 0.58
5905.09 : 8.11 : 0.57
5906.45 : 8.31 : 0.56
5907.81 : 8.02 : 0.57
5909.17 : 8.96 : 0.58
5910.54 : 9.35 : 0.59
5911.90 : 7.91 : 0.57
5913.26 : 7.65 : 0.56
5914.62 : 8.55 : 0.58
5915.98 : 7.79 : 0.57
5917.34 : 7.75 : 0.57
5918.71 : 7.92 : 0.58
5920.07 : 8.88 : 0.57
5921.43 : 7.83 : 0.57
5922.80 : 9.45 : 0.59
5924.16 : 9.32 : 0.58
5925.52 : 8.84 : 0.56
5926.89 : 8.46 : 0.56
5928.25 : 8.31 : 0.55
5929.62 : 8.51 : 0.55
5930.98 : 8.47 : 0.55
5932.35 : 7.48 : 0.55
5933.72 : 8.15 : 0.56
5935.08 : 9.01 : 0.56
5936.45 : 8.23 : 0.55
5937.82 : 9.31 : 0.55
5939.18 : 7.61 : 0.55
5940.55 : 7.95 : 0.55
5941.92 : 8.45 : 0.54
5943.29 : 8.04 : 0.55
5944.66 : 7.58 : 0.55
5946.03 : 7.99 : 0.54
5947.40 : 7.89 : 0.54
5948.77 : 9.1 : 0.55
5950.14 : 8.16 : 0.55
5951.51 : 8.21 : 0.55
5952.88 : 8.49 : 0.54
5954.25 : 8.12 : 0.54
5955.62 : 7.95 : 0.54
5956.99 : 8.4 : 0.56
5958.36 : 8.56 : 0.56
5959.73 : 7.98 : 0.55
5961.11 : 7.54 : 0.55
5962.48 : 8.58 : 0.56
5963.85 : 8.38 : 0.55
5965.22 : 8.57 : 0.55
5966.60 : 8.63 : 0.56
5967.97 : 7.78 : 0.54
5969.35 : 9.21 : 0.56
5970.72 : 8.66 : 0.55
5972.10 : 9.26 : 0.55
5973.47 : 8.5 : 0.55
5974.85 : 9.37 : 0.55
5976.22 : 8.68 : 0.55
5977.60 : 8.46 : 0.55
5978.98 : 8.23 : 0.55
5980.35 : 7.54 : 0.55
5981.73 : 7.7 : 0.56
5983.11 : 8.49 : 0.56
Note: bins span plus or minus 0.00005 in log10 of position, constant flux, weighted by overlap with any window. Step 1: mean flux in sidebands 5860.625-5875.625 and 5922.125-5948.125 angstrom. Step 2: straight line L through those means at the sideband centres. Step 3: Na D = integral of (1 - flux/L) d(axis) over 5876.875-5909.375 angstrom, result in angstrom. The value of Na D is 2.9 angstrom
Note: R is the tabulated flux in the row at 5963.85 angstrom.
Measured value 8.38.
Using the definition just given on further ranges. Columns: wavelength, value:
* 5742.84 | 9.63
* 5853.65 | 9.01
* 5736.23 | 8.83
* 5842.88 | 8.86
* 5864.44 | 8.92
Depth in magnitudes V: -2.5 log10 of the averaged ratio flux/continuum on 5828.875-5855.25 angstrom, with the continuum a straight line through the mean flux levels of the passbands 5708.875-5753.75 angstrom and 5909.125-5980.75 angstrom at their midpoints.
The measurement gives -0.034 mag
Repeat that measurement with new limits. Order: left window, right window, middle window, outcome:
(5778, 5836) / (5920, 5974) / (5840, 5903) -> 0.057 mag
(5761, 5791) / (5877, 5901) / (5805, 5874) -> -0.089 mag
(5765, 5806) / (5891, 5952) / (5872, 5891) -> 0.048 mag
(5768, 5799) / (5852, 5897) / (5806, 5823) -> -0.046 mag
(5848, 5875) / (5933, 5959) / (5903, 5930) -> -0.017 mag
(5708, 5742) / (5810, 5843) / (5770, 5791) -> 0.025 mag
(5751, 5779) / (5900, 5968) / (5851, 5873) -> 0.034 mag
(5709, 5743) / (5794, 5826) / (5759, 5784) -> 0.000 mag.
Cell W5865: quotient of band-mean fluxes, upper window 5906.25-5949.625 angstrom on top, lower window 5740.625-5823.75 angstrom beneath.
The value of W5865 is 1.0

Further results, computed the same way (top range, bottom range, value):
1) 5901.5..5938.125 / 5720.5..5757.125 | 0.97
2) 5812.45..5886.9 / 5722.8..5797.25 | 0.97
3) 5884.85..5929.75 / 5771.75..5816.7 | 0.93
